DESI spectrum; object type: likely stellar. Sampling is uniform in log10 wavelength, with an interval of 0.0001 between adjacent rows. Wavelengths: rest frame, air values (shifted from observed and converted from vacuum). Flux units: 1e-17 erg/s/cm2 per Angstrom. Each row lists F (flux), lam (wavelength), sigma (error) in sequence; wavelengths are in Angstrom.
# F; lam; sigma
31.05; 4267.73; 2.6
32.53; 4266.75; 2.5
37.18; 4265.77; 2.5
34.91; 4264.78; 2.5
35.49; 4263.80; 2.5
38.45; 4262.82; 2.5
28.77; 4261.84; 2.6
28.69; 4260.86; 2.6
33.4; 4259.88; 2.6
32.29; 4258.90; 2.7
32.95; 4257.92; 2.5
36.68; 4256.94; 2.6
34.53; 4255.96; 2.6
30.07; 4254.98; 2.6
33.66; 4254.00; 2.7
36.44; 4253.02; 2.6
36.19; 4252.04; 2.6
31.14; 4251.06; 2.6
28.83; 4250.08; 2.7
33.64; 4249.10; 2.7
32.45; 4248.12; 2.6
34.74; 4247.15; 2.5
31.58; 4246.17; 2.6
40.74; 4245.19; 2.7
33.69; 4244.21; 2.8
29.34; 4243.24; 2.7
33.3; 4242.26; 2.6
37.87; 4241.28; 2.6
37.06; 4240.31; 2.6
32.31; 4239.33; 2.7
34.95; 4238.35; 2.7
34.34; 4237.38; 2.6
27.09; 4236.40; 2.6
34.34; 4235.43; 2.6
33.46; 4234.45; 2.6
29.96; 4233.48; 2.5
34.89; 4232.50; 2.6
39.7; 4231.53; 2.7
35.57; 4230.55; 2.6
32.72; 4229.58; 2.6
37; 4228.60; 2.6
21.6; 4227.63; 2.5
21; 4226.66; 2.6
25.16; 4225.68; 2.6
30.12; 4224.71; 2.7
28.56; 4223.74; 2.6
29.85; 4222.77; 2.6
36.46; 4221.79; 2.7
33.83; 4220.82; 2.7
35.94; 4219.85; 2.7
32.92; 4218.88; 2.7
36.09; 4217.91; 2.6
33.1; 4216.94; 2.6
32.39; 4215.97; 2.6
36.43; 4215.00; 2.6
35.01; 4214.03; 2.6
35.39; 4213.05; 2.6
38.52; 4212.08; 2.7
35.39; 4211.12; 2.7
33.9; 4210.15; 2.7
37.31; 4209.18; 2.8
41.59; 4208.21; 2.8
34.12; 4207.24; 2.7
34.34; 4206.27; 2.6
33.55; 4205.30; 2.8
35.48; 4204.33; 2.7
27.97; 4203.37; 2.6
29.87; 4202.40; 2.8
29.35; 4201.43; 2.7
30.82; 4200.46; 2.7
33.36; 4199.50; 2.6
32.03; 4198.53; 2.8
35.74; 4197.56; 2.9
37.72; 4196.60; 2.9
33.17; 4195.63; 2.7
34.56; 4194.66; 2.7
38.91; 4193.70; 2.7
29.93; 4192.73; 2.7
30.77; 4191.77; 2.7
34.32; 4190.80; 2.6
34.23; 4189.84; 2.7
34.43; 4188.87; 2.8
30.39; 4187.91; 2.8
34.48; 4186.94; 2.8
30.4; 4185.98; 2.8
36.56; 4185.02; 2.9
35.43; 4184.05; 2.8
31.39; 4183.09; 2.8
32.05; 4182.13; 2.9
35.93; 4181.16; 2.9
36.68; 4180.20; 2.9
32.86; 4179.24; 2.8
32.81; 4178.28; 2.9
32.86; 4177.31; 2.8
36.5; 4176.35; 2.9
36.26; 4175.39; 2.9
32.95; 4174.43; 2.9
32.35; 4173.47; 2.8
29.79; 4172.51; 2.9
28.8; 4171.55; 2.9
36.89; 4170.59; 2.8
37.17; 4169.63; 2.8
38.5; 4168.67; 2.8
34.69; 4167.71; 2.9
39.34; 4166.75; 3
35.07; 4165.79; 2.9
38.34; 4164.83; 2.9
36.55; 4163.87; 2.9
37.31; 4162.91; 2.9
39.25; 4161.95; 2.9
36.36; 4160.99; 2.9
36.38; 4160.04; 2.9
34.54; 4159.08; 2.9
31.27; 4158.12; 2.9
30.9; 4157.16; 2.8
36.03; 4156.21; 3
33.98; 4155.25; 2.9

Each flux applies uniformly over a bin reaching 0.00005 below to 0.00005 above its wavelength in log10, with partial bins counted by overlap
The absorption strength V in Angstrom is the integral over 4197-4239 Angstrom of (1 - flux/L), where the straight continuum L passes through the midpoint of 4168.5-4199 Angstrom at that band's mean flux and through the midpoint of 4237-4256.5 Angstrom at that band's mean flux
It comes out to 1.0 Angstrom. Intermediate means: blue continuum 33.9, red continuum 33.8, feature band 33.1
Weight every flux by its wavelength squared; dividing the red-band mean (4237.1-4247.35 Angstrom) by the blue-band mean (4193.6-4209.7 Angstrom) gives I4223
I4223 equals 1.04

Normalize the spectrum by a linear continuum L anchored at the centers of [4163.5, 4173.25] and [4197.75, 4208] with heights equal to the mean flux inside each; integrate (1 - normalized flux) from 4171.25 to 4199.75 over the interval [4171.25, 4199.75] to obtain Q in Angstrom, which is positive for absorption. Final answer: 0.2 Angstrom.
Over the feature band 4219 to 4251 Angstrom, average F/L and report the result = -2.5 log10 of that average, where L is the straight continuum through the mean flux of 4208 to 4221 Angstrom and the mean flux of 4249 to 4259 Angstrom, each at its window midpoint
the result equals 0.06 mag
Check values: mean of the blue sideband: 35.5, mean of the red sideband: 33.3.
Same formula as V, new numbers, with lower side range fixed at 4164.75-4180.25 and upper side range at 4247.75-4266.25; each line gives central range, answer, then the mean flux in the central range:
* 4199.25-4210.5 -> 0.2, 33.5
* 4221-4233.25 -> 1.0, 31.1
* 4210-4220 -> -0.3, 35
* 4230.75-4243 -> -0.1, 34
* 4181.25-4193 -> 0.5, 33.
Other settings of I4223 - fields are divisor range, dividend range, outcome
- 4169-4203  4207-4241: 1.02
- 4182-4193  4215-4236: 1.00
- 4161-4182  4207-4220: 1.03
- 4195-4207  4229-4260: 1.05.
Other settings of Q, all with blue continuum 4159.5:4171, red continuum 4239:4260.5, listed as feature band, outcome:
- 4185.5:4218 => 1.56 Angstrom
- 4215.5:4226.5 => 0.95 Angstrom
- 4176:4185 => 0.58 Angstrom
